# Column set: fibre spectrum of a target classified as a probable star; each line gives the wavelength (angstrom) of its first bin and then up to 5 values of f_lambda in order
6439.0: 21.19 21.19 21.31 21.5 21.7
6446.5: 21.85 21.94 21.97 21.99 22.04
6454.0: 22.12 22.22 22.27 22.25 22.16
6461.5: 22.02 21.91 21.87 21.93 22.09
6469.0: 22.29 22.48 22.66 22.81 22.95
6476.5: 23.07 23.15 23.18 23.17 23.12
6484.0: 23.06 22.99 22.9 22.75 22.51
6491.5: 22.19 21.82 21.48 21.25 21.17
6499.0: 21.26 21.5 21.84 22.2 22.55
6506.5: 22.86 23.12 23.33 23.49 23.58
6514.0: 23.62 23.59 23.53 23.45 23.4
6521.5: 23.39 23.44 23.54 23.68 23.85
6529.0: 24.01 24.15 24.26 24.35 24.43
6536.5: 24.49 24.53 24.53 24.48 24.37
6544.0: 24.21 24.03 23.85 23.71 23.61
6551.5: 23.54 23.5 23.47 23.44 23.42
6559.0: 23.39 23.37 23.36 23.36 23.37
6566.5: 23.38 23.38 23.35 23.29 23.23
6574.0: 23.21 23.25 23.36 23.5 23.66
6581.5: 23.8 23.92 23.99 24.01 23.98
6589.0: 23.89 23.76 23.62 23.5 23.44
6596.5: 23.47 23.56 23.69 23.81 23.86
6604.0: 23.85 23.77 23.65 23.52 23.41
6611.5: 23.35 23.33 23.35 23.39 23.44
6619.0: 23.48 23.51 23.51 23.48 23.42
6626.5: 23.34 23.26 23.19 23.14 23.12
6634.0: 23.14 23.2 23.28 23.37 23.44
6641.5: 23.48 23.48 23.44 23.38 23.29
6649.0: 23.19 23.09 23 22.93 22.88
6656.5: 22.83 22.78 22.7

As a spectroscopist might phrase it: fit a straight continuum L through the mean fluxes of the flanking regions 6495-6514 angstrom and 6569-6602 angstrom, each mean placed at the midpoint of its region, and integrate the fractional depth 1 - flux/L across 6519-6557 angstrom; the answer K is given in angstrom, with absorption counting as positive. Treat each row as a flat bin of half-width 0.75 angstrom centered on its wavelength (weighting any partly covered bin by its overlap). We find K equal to -1.7 angstrom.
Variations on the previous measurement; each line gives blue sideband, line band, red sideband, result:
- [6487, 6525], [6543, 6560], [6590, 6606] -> -0.36 angstrom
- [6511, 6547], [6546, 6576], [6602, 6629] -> 0.43 angstrom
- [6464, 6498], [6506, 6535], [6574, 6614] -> -0.95 angstrom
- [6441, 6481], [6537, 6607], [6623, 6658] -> -2.56 angstrom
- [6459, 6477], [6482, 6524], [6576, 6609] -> 0.06 angstrom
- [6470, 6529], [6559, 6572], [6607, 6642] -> -0.14 angstrom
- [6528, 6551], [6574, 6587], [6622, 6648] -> 0.08 angstrom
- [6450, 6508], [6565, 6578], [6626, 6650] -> -0.24 angstrom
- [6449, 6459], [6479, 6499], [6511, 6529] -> 0.44 angstrom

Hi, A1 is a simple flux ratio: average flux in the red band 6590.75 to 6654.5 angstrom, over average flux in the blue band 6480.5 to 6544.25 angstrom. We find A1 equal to 1.01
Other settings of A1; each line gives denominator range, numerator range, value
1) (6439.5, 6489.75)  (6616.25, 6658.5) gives 1.04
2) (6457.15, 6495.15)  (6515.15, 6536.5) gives 1.06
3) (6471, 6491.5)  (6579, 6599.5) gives 1.04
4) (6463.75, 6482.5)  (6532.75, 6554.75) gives 1.06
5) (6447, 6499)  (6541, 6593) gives 1.06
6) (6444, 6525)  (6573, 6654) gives 1.04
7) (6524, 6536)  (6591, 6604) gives 0.98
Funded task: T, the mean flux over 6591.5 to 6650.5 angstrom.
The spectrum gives 23.4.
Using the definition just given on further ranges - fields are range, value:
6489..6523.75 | 22.6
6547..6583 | 23.5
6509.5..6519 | 23.5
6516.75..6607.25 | 23.7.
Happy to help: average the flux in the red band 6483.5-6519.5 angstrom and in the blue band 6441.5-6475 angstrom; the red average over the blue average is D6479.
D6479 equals 1.0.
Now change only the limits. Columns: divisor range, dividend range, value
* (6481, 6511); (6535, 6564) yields 1.07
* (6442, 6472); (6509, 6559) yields 1.08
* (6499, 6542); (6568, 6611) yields 1.00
